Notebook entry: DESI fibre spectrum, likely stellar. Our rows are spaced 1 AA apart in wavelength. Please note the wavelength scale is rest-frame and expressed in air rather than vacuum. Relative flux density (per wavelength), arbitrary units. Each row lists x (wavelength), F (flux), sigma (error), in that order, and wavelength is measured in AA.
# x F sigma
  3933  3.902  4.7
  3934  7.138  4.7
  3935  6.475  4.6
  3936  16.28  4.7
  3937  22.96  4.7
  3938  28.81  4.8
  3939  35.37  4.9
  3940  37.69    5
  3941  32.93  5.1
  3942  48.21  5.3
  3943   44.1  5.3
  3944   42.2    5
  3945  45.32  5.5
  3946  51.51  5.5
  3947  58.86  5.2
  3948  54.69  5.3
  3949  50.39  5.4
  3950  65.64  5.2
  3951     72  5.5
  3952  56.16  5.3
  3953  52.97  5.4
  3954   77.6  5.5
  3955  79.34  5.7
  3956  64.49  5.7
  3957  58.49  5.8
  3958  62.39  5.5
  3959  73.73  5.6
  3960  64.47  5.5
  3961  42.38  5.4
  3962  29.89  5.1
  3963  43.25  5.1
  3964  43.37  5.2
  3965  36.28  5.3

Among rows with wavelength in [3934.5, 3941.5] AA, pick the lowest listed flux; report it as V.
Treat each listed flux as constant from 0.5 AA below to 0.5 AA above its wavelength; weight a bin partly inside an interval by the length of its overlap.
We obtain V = 6.475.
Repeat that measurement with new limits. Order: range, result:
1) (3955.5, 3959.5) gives 58.49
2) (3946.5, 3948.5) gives 54.69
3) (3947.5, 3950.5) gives 50.39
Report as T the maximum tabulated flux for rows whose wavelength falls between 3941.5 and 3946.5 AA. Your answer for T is 51.51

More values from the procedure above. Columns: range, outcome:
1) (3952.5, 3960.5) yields 79.34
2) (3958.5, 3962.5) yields 73.73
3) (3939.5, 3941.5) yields 37.69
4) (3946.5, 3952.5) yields 72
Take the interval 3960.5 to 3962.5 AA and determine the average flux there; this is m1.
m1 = 36.1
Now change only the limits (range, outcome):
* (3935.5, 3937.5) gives 19.6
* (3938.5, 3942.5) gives 38.5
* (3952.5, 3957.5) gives 66.6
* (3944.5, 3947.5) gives 51.9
